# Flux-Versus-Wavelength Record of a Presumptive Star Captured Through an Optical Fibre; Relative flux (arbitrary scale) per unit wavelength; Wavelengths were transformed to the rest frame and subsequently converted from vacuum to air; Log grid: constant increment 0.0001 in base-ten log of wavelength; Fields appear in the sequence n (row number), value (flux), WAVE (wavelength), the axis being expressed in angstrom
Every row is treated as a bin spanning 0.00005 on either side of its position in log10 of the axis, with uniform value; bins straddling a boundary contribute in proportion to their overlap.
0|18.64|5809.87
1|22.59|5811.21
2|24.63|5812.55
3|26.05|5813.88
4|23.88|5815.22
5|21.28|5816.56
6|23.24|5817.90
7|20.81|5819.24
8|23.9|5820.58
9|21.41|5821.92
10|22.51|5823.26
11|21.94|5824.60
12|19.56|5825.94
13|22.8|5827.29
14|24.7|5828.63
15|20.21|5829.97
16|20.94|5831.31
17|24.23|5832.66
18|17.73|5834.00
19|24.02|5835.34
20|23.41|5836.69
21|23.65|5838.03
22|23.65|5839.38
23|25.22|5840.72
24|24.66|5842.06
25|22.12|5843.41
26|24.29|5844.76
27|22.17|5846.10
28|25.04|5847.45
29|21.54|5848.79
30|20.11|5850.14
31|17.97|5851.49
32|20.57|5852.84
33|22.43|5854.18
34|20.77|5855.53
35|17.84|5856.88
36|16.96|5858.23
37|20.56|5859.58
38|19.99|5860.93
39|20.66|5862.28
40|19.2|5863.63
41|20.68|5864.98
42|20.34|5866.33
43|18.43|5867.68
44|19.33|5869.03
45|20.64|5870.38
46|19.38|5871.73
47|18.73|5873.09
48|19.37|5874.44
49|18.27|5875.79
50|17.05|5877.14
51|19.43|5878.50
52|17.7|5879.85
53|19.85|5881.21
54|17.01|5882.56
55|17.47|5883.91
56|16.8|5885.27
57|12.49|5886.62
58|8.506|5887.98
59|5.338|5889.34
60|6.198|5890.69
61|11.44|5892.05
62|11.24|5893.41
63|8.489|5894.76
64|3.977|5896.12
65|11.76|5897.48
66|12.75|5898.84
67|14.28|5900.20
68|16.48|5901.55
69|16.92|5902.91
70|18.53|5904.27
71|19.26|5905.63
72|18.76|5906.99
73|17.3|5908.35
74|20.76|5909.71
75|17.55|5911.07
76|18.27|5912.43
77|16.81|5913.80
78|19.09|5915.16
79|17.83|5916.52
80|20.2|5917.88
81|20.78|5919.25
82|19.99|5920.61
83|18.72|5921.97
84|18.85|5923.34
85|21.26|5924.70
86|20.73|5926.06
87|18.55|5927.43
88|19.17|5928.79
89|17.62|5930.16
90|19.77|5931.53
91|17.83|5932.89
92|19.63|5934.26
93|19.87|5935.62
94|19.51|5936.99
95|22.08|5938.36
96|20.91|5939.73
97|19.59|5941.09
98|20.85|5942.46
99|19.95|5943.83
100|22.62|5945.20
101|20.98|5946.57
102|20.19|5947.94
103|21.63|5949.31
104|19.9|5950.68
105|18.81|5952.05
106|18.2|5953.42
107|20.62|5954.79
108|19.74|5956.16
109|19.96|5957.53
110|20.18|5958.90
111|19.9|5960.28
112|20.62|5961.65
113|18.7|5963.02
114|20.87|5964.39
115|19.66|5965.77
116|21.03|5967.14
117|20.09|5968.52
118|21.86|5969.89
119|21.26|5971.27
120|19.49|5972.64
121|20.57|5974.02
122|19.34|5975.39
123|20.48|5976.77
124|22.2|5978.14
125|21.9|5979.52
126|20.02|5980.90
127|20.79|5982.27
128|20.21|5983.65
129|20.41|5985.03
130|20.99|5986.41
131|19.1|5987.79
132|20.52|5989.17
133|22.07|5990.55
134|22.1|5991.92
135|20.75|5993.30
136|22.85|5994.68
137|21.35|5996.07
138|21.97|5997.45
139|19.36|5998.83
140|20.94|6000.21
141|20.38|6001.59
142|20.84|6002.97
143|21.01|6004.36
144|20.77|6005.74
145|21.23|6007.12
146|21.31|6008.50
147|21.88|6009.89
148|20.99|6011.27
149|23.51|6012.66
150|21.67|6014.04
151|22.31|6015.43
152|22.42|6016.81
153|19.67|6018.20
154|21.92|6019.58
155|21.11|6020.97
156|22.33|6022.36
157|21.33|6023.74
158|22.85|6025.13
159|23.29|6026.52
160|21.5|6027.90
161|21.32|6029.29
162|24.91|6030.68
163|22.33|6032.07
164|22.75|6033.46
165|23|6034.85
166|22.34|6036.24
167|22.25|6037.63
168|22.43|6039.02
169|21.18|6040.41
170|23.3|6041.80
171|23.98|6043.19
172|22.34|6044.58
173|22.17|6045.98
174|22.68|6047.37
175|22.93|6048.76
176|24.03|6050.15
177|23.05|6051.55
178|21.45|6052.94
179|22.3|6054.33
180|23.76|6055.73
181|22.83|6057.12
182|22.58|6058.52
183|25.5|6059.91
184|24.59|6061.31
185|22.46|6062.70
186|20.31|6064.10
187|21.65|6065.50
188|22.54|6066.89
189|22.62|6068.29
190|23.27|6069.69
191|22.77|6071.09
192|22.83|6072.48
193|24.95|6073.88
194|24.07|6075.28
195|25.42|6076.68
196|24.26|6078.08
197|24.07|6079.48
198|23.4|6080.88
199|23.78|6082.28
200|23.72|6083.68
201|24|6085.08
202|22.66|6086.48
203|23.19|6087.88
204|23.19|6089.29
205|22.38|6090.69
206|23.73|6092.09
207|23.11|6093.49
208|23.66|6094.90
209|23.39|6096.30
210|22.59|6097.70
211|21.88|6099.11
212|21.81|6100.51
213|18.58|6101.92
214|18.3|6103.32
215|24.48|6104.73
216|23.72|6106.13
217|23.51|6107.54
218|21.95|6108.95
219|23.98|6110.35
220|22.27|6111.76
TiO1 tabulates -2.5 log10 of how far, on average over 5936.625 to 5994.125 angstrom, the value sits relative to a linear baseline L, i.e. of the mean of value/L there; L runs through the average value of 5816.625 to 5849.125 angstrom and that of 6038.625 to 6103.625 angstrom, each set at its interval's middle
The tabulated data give 0.115 mag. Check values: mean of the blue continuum 22.6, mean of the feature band 20.5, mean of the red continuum 22.9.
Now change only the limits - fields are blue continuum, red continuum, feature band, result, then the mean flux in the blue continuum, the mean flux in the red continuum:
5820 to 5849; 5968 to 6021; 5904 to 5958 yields 0.11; 22.7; 21.1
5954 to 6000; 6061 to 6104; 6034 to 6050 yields -0.03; 20.6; 22.9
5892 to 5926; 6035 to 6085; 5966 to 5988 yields -0.06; 16.6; 23.1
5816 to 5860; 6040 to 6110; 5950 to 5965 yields 0.14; 21.9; 23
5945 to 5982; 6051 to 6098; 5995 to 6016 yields 0.01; 20.4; 23.2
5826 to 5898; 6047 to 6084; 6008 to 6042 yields 0.01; 18.6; 23.3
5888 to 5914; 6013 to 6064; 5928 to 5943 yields -0.22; 13.8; 22.6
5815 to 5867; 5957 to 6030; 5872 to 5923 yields 0.33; 21.7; 21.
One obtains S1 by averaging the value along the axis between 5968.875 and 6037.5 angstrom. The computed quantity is 21.4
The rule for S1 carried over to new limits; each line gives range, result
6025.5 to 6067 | 22.7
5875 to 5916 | 15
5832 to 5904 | 18.1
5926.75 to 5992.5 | 20.3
